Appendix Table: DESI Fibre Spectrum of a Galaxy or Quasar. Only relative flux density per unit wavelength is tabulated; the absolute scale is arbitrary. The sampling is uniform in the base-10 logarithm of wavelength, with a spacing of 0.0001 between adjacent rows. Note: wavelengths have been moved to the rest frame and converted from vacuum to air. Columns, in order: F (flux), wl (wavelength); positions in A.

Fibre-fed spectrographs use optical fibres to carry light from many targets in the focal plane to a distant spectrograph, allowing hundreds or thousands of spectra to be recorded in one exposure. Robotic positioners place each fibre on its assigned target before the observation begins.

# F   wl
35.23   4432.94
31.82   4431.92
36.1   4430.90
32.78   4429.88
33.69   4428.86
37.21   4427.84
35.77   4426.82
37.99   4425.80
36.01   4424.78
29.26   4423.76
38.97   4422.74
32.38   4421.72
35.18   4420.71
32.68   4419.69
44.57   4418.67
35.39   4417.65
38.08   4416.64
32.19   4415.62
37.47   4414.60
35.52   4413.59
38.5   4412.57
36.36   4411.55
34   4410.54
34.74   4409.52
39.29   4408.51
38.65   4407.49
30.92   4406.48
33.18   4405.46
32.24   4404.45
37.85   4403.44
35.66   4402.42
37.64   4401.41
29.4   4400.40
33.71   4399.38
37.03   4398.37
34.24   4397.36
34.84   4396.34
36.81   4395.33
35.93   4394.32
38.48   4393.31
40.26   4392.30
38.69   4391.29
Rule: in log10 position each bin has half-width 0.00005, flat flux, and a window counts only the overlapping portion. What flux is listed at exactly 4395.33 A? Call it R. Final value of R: 36.81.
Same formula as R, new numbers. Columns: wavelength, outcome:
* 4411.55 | 36.36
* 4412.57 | 38.5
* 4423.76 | 29.26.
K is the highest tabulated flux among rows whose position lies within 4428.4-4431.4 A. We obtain 36.1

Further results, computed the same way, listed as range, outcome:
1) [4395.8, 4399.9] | 37.03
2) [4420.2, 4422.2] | 35.18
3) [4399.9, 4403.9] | 37.85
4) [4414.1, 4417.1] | 38.08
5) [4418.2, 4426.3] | 44.57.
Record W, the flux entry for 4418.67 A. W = 44.57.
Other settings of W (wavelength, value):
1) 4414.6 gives 37.47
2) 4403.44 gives 37.85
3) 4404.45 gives 32.24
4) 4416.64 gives 38.08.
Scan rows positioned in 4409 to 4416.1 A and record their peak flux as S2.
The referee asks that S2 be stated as 38.5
